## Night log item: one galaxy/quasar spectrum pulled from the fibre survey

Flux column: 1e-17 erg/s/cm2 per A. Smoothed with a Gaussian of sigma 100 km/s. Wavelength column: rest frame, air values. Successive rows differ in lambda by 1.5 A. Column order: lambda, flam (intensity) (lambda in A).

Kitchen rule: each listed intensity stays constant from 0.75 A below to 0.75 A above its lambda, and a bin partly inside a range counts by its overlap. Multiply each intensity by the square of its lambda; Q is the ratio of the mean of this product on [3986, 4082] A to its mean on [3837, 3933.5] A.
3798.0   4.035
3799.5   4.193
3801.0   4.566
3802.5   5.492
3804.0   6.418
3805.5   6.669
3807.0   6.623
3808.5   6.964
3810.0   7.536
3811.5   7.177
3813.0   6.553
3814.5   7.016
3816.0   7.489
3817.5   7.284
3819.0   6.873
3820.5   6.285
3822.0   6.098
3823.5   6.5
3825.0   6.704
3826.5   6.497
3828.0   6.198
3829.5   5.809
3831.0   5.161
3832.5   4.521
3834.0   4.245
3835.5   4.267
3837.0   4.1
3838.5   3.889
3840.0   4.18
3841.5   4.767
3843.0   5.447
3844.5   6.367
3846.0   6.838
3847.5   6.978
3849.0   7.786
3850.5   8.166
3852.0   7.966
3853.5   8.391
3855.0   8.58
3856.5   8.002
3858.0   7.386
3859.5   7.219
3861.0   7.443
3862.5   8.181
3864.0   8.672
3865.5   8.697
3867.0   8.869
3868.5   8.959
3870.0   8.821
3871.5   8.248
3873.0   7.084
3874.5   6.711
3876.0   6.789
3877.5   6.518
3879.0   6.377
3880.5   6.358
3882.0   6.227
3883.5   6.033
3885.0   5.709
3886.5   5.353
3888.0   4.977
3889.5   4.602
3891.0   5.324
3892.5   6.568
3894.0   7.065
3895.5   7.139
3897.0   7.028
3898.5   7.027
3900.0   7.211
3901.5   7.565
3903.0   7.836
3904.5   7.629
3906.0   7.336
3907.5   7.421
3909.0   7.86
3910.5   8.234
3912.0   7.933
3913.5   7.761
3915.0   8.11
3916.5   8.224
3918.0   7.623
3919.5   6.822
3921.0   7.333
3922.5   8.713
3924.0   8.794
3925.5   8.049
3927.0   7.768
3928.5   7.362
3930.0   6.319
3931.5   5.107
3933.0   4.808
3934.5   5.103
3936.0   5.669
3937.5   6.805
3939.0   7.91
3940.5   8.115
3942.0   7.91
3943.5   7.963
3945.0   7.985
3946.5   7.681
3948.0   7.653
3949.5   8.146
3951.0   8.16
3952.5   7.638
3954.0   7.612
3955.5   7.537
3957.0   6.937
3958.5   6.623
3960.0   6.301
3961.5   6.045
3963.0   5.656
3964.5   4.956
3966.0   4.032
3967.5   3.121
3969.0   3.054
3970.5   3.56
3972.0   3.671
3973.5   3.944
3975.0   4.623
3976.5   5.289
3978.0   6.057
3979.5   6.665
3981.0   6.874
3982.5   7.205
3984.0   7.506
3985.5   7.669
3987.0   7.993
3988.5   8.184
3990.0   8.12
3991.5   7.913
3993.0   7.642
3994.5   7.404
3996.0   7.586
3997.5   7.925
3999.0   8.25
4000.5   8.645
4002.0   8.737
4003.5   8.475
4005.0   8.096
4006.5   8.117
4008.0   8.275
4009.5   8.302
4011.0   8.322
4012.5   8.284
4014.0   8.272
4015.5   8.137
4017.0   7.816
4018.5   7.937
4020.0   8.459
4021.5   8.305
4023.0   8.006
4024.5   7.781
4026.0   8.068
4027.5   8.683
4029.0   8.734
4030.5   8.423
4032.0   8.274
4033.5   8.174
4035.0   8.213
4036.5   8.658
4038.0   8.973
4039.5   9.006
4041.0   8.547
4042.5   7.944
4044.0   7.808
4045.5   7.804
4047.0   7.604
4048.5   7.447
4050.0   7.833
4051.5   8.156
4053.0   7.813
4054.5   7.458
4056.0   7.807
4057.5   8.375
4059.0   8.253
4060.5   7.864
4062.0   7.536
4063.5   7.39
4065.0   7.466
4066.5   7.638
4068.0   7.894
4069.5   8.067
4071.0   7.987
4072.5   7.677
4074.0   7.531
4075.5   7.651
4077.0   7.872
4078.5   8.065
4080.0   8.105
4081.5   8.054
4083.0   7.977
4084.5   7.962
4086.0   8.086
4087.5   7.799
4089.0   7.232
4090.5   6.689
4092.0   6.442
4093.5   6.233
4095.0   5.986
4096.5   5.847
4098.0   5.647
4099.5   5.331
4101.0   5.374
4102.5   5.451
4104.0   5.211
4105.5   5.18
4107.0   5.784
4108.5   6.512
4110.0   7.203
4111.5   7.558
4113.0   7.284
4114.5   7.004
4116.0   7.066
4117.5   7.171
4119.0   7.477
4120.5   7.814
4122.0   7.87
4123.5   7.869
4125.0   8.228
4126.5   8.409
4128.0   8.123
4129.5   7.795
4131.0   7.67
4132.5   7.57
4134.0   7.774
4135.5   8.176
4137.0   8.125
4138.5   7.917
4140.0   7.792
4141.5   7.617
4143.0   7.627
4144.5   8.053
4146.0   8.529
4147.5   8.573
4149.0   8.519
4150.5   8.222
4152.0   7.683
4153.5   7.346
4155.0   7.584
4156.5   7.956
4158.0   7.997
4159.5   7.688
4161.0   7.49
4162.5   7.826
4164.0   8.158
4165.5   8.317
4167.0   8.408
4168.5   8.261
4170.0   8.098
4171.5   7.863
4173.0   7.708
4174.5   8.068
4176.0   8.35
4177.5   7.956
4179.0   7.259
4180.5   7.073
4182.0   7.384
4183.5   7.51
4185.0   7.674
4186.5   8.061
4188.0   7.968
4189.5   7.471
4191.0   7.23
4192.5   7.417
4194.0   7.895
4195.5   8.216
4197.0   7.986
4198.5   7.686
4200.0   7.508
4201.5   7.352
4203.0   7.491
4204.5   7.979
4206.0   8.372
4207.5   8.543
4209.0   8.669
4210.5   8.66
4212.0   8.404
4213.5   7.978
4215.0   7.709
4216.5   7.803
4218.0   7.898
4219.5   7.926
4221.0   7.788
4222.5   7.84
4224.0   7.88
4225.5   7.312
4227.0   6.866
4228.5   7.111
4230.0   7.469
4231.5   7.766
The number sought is 1.23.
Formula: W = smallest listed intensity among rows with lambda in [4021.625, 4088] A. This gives 7.39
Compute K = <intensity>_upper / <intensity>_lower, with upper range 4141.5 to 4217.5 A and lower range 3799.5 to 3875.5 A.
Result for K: 1.18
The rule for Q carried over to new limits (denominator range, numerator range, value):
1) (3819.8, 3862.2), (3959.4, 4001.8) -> 1.08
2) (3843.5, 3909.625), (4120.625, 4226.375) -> 1.27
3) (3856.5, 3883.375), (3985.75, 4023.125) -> 1.15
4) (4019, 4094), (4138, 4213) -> 1.06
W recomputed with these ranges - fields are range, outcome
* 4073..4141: 5.18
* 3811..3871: 3.889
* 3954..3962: 6.045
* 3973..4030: 3.944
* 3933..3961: 4.808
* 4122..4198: 7.073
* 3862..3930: 4.602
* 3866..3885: 5.709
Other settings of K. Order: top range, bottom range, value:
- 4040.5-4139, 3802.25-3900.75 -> 1.11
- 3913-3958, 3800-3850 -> 1.22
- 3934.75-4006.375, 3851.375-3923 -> 0.93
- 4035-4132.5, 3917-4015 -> 1.06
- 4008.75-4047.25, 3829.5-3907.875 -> 1.23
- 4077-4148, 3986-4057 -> 0.89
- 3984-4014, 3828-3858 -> 1.32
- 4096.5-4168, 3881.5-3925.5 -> 1.05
